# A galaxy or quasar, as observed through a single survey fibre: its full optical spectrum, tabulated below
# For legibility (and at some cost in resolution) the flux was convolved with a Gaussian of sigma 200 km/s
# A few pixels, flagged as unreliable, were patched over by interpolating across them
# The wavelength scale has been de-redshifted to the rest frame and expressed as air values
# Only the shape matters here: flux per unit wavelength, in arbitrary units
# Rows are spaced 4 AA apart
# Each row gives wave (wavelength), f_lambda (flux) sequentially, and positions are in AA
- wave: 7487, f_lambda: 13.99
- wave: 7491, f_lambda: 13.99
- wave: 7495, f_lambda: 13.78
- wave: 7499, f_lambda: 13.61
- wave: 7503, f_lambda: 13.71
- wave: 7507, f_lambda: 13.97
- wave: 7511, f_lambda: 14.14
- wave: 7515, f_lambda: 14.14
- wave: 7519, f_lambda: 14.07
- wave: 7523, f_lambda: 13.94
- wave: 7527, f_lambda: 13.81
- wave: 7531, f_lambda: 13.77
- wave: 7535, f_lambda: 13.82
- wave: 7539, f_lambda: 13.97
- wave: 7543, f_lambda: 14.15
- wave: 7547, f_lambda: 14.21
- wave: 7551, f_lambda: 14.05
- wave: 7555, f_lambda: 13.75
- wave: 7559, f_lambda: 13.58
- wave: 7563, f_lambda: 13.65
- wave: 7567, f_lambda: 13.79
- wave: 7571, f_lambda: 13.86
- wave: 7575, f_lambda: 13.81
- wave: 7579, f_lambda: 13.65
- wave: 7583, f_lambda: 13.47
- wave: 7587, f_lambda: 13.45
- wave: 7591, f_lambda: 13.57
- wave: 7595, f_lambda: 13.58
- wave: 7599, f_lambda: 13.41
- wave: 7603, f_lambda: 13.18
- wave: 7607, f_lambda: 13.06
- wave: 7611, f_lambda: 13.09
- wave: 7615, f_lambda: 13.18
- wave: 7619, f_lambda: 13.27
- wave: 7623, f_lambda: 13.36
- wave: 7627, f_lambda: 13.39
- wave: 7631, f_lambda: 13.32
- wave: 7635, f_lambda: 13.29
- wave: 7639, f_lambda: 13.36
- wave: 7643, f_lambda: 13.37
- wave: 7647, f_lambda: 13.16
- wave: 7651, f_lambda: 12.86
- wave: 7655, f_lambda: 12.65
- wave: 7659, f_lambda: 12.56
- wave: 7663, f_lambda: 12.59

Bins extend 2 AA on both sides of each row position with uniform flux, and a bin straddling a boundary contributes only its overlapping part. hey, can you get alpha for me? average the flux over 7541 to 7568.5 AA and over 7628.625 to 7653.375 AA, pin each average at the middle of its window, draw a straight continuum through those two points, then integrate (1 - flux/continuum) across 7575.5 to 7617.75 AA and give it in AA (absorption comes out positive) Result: 0.6 AA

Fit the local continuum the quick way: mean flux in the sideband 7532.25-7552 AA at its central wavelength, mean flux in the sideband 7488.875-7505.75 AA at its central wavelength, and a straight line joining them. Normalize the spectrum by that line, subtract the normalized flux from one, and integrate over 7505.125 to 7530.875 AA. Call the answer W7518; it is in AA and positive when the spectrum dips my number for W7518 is -0.18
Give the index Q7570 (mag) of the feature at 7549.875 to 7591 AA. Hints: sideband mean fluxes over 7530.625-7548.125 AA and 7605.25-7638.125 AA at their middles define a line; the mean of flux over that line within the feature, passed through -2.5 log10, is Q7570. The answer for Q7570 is 0.002 mag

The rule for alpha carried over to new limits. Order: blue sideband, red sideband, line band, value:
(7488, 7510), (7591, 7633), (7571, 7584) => -0.2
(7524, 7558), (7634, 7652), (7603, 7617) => 0.3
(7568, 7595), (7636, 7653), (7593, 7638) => 0.4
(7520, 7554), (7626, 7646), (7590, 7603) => 0.1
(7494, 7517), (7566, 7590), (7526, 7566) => -0.3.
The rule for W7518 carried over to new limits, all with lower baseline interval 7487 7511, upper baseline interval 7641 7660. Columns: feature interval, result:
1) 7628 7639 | -0.24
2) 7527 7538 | -0.13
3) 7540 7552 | -0.50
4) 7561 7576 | -0.38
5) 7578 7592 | -0.20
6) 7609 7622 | -0.04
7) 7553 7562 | -0.11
